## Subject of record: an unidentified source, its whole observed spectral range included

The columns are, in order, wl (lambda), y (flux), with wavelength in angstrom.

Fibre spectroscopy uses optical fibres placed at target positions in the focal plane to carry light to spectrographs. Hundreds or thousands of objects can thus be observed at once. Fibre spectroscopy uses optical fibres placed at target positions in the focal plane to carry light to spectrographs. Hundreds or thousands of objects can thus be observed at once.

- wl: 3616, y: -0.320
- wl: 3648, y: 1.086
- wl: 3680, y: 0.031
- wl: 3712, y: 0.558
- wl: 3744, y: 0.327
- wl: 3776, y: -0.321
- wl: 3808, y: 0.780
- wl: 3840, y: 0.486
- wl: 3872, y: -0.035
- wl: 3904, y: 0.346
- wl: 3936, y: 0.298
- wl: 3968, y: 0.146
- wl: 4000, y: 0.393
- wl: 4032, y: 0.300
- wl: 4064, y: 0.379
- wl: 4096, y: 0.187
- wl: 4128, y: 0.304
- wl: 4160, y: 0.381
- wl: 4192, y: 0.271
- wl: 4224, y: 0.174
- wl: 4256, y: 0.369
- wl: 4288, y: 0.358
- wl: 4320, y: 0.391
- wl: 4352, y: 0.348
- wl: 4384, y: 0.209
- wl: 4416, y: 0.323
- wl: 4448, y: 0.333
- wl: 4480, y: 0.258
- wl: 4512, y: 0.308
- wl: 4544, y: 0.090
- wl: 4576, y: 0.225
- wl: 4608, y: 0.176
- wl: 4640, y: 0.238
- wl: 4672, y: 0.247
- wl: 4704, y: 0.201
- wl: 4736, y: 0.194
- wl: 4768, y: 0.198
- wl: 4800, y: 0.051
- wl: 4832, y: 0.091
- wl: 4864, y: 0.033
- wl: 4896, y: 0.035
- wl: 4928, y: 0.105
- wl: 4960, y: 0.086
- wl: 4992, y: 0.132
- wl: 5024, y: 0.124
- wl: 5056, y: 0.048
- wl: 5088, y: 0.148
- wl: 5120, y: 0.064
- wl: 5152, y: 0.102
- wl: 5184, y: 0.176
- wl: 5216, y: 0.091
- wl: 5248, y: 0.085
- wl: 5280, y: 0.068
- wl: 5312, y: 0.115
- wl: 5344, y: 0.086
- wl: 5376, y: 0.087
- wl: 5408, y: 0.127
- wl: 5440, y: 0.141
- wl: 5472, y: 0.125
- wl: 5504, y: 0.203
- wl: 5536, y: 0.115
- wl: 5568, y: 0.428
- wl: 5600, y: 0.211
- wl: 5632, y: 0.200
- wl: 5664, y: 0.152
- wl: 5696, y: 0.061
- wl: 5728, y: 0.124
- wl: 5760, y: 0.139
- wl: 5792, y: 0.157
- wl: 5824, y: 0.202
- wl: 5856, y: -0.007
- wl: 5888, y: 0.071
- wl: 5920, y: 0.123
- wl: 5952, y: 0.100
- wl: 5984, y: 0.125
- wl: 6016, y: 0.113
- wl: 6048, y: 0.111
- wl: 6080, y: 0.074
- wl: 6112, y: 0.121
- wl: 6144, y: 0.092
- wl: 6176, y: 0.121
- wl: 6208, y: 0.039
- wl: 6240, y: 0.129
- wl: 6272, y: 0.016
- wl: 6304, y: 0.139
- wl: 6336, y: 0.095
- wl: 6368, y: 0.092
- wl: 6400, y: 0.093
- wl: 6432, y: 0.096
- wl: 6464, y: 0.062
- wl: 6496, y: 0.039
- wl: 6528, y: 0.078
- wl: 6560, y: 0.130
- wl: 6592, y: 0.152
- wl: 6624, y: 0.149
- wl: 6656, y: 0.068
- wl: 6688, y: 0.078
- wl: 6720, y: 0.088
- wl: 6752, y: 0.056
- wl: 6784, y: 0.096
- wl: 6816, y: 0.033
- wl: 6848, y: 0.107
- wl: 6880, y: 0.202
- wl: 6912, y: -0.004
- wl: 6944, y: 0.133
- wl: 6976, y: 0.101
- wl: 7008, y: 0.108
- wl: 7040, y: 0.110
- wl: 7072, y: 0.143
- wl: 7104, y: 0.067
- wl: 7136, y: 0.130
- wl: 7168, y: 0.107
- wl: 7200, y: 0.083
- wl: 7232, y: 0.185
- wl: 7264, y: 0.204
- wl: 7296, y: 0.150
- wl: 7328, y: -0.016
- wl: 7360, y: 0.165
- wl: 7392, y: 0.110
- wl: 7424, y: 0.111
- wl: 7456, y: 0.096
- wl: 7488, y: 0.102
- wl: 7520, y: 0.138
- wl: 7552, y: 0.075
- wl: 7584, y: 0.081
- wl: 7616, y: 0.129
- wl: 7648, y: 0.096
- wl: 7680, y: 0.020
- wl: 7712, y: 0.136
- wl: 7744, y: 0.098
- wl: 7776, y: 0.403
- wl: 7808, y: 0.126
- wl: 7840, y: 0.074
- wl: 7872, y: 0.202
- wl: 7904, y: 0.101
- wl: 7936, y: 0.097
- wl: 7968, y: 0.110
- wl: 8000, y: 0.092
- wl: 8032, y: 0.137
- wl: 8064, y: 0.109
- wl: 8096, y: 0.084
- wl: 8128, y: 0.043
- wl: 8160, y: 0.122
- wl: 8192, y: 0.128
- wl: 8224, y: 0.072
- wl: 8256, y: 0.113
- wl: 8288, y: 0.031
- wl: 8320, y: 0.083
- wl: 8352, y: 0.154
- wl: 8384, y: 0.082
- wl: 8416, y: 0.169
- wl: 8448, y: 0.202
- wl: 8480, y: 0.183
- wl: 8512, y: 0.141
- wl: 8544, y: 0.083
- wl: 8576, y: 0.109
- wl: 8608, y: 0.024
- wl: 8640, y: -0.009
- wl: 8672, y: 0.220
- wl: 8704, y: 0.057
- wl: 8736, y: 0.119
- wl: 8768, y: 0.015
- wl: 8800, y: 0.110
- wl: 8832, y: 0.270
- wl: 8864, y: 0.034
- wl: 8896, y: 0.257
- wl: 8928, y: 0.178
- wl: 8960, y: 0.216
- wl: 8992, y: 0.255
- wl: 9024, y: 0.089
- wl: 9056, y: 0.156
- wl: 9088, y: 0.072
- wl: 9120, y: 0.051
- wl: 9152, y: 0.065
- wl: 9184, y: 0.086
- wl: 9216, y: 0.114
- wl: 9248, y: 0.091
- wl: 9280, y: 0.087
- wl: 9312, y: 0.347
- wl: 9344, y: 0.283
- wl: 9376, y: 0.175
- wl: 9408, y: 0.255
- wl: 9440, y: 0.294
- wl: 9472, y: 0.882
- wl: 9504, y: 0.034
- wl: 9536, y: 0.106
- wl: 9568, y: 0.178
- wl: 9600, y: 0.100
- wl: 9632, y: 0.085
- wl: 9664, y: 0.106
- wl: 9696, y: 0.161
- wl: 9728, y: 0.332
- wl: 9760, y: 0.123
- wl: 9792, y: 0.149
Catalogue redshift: 1.08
